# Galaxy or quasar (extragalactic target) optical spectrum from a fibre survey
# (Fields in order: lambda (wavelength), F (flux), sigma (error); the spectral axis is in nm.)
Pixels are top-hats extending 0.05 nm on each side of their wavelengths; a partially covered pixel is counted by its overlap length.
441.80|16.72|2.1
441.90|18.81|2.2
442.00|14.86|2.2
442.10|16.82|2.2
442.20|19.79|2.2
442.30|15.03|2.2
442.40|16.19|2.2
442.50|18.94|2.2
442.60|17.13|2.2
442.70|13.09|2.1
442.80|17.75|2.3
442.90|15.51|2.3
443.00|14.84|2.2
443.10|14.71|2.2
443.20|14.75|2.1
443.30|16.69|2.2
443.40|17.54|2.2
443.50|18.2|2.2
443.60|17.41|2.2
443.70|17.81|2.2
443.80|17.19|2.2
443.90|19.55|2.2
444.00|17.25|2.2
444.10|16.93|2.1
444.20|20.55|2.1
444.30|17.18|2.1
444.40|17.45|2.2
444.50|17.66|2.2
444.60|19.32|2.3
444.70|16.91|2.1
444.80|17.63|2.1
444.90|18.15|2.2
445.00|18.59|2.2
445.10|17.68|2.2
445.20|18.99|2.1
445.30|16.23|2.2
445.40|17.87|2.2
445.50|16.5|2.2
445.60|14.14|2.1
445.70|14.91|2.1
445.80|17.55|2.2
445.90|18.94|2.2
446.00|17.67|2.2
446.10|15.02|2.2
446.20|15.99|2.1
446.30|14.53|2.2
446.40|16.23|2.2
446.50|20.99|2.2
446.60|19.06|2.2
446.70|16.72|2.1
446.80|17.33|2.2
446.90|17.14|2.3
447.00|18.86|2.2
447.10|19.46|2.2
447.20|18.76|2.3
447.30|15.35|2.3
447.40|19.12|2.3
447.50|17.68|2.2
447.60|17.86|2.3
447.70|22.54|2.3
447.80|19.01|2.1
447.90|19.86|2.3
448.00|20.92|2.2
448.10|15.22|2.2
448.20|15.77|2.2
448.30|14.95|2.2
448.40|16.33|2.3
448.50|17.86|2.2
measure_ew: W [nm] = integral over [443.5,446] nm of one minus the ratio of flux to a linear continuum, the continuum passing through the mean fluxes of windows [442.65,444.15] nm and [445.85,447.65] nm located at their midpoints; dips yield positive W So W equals -0.090 nm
